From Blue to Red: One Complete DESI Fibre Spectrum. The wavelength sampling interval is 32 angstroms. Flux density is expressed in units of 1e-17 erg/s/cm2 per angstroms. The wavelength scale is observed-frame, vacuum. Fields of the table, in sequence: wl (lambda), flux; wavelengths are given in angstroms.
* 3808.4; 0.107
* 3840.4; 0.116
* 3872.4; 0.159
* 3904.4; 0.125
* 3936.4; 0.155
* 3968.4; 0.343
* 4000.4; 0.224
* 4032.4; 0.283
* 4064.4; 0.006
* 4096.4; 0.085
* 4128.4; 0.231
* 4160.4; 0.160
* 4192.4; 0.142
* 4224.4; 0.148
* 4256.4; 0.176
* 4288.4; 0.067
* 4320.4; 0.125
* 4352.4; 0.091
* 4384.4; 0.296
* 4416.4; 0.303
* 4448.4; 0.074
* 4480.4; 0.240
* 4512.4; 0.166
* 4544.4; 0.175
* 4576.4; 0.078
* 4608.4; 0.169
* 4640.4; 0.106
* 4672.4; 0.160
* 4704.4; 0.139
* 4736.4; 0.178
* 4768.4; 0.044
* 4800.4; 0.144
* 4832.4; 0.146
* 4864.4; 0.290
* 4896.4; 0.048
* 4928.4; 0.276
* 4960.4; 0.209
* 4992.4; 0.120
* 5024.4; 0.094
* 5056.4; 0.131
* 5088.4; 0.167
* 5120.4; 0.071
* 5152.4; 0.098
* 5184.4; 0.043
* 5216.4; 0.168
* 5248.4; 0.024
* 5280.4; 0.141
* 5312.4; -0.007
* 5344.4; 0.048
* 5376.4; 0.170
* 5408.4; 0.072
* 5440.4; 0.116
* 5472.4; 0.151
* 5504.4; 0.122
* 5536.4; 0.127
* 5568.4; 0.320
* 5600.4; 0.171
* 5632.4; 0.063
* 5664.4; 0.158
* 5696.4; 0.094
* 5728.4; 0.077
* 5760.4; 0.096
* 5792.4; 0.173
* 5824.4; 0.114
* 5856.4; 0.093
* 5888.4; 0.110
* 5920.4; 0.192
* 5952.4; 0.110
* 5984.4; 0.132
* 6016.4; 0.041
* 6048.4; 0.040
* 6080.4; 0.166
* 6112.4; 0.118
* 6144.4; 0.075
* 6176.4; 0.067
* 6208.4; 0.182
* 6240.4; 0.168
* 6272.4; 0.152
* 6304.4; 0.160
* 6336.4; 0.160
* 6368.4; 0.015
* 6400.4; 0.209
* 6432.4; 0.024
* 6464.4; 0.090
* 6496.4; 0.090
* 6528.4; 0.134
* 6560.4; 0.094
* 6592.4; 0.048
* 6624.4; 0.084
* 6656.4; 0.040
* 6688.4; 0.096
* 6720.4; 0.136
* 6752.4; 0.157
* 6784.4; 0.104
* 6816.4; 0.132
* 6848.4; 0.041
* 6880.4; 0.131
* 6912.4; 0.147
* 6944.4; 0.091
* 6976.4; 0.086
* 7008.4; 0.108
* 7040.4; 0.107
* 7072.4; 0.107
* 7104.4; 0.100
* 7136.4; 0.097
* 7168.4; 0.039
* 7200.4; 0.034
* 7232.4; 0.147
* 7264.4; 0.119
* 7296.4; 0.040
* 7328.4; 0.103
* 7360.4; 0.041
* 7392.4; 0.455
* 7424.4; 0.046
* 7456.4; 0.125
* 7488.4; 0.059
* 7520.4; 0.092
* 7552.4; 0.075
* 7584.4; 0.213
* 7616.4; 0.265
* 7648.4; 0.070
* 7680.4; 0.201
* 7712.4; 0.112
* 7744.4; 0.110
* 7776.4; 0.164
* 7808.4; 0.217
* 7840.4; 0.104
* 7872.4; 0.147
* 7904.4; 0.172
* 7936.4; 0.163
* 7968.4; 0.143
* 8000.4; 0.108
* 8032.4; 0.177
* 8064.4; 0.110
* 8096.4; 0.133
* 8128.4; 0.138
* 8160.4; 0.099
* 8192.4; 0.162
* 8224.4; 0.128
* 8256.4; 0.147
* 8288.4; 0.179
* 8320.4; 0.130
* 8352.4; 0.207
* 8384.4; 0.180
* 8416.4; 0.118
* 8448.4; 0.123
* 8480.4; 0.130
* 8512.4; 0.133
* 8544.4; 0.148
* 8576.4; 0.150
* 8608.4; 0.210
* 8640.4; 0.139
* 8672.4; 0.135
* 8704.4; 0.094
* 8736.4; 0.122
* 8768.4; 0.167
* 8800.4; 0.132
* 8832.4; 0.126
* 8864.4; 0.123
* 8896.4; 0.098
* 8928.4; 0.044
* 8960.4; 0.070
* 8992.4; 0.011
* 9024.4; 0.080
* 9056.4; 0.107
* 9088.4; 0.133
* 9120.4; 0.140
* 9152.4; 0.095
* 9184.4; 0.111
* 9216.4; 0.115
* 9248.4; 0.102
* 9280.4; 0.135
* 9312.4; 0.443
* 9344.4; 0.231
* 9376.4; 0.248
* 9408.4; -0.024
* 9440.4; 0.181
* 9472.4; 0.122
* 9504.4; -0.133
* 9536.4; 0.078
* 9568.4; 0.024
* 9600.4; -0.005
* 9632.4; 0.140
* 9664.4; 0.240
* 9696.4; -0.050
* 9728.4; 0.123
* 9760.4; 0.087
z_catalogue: 0.98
